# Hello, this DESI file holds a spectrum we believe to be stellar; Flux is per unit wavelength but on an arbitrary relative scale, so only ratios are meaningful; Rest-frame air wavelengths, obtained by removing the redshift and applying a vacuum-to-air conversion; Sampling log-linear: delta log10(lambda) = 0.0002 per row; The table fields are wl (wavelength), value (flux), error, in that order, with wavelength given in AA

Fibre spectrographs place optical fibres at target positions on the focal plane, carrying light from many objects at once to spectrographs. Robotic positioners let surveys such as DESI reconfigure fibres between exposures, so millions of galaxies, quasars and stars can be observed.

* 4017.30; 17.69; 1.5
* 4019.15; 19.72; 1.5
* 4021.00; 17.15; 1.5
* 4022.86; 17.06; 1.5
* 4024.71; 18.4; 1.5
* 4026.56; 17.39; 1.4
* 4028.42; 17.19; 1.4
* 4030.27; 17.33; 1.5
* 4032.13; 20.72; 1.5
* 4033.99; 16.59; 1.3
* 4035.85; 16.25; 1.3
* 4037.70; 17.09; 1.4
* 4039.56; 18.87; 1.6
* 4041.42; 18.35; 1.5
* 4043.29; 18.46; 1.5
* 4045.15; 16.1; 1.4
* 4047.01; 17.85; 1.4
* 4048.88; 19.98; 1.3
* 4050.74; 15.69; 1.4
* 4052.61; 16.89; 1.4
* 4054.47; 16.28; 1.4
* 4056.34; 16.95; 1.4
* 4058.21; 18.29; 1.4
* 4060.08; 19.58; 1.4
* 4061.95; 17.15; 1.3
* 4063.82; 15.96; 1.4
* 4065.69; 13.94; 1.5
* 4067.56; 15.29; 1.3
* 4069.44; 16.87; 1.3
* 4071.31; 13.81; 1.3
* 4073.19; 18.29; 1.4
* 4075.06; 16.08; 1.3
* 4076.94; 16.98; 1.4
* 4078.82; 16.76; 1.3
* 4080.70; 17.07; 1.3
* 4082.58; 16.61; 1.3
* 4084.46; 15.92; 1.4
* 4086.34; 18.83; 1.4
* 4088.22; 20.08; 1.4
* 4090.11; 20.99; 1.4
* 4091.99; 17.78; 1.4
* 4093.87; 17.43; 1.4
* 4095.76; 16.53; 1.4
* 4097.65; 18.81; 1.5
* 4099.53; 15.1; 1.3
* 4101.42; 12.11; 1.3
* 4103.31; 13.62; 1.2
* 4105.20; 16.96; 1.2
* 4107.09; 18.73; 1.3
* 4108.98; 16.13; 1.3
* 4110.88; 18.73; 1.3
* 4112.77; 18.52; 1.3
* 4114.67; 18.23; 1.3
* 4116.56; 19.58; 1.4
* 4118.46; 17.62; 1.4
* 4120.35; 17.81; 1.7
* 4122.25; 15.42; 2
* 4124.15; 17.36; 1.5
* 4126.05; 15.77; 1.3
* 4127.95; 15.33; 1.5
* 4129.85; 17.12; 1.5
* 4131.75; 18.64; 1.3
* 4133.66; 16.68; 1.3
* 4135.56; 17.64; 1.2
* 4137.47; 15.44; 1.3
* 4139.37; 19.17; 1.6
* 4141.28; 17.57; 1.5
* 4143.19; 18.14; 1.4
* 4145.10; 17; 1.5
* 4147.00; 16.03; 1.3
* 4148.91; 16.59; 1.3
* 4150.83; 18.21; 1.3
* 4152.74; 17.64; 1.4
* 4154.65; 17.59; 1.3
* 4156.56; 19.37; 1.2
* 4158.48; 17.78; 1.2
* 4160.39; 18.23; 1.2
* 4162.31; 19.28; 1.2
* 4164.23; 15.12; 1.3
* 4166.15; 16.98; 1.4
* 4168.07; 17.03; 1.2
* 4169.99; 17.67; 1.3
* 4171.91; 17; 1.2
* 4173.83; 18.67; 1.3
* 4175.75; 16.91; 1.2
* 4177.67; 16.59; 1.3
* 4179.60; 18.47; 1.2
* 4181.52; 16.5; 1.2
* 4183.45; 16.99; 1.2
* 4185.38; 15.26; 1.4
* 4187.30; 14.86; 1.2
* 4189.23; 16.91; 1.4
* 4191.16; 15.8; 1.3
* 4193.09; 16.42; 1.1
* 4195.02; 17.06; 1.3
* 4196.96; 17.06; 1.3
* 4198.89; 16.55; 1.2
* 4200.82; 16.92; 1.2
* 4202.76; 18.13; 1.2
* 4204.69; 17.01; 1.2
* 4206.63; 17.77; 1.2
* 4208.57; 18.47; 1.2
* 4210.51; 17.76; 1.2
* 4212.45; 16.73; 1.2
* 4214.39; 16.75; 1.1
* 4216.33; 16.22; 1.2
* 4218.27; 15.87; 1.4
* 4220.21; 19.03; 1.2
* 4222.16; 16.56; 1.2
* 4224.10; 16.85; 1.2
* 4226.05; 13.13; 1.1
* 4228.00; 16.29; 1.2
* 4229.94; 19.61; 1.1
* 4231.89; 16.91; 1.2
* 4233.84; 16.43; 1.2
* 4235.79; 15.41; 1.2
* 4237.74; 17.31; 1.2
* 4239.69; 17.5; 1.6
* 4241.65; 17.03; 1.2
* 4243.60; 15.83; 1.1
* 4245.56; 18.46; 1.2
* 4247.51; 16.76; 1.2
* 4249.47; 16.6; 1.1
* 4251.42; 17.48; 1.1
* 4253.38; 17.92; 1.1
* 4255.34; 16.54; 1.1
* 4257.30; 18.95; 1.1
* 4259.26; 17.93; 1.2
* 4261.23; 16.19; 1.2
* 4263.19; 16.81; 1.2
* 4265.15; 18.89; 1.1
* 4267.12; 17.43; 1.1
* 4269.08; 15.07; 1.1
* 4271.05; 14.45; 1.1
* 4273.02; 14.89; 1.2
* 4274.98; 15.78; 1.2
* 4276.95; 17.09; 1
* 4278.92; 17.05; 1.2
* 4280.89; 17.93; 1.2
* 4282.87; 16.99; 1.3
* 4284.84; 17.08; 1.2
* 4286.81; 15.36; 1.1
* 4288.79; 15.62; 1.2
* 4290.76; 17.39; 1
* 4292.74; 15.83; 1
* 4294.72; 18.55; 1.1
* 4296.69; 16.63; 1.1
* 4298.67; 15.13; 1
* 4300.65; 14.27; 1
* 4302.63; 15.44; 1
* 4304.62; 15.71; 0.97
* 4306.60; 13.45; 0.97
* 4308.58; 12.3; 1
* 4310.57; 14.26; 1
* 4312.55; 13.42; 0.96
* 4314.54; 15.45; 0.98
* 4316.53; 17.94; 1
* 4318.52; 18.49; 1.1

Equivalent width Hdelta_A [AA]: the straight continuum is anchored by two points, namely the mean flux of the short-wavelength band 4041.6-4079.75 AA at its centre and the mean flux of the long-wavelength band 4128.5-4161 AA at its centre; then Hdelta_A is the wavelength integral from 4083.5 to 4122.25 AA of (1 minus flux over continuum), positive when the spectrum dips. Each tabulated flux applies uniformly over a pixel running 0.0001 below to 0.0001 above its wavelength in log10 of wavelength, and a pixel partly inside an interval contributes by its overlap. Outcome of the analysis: -0.5 AA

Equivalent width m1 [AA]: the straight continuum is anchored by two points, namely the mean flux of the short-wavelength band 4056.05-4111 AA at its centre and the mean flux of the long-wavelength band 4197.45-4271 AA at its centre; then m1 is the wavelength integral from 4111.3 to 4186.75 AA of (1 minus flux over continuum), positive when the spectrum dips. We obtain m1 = -1.8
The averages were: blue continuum 16.9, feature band 17.4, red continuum 17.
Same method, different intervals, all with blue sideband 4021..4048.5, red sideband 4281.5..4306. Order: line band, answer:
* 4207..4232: -0.5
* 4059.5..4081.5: 1.3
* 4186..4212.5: -0.4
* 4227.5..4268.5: -2.0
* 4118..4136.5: 0.3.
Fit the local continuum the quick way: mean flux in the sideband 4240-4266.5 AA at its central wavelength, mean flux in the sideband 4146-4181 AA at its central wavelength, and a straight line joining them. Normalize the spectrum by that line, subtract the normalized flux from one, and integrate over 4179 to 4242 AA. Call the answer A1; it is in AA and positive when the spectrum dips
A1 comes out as 2.14 AA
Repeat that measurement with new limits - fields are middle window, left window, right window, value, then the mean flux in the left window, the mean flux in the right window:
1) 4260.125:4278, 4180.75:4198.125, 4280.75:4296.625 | 0.4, 16.3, 16.8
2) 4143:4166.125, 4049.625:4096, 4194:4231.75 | -0.7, 17.1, 17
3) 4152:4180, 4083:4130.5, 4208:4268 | -0.7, 17.2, 17.1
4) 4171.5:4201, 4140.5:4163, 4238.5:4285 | 1.3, 17.8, 16.9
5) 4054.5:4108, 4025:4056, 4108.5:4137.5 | 1.8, 17.6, 17.3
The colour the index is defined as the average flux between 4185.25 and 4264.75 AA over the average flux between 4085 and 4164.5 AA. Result 0.97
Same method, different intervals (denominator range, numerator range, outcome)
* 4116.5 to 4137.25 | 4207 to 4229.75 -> 0.99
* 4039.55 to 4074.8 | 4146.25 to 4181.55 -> 1.03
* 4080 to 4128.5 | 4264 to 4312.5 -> 0.92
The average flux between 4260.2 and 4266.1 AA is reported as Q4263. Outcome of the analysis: 17.3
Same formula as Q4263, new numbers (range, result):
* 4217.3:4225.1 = 17.1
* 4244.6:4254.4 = 17.5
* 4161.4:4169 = 17.1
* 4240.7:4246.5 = 17.1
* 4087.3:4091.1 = 20.5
